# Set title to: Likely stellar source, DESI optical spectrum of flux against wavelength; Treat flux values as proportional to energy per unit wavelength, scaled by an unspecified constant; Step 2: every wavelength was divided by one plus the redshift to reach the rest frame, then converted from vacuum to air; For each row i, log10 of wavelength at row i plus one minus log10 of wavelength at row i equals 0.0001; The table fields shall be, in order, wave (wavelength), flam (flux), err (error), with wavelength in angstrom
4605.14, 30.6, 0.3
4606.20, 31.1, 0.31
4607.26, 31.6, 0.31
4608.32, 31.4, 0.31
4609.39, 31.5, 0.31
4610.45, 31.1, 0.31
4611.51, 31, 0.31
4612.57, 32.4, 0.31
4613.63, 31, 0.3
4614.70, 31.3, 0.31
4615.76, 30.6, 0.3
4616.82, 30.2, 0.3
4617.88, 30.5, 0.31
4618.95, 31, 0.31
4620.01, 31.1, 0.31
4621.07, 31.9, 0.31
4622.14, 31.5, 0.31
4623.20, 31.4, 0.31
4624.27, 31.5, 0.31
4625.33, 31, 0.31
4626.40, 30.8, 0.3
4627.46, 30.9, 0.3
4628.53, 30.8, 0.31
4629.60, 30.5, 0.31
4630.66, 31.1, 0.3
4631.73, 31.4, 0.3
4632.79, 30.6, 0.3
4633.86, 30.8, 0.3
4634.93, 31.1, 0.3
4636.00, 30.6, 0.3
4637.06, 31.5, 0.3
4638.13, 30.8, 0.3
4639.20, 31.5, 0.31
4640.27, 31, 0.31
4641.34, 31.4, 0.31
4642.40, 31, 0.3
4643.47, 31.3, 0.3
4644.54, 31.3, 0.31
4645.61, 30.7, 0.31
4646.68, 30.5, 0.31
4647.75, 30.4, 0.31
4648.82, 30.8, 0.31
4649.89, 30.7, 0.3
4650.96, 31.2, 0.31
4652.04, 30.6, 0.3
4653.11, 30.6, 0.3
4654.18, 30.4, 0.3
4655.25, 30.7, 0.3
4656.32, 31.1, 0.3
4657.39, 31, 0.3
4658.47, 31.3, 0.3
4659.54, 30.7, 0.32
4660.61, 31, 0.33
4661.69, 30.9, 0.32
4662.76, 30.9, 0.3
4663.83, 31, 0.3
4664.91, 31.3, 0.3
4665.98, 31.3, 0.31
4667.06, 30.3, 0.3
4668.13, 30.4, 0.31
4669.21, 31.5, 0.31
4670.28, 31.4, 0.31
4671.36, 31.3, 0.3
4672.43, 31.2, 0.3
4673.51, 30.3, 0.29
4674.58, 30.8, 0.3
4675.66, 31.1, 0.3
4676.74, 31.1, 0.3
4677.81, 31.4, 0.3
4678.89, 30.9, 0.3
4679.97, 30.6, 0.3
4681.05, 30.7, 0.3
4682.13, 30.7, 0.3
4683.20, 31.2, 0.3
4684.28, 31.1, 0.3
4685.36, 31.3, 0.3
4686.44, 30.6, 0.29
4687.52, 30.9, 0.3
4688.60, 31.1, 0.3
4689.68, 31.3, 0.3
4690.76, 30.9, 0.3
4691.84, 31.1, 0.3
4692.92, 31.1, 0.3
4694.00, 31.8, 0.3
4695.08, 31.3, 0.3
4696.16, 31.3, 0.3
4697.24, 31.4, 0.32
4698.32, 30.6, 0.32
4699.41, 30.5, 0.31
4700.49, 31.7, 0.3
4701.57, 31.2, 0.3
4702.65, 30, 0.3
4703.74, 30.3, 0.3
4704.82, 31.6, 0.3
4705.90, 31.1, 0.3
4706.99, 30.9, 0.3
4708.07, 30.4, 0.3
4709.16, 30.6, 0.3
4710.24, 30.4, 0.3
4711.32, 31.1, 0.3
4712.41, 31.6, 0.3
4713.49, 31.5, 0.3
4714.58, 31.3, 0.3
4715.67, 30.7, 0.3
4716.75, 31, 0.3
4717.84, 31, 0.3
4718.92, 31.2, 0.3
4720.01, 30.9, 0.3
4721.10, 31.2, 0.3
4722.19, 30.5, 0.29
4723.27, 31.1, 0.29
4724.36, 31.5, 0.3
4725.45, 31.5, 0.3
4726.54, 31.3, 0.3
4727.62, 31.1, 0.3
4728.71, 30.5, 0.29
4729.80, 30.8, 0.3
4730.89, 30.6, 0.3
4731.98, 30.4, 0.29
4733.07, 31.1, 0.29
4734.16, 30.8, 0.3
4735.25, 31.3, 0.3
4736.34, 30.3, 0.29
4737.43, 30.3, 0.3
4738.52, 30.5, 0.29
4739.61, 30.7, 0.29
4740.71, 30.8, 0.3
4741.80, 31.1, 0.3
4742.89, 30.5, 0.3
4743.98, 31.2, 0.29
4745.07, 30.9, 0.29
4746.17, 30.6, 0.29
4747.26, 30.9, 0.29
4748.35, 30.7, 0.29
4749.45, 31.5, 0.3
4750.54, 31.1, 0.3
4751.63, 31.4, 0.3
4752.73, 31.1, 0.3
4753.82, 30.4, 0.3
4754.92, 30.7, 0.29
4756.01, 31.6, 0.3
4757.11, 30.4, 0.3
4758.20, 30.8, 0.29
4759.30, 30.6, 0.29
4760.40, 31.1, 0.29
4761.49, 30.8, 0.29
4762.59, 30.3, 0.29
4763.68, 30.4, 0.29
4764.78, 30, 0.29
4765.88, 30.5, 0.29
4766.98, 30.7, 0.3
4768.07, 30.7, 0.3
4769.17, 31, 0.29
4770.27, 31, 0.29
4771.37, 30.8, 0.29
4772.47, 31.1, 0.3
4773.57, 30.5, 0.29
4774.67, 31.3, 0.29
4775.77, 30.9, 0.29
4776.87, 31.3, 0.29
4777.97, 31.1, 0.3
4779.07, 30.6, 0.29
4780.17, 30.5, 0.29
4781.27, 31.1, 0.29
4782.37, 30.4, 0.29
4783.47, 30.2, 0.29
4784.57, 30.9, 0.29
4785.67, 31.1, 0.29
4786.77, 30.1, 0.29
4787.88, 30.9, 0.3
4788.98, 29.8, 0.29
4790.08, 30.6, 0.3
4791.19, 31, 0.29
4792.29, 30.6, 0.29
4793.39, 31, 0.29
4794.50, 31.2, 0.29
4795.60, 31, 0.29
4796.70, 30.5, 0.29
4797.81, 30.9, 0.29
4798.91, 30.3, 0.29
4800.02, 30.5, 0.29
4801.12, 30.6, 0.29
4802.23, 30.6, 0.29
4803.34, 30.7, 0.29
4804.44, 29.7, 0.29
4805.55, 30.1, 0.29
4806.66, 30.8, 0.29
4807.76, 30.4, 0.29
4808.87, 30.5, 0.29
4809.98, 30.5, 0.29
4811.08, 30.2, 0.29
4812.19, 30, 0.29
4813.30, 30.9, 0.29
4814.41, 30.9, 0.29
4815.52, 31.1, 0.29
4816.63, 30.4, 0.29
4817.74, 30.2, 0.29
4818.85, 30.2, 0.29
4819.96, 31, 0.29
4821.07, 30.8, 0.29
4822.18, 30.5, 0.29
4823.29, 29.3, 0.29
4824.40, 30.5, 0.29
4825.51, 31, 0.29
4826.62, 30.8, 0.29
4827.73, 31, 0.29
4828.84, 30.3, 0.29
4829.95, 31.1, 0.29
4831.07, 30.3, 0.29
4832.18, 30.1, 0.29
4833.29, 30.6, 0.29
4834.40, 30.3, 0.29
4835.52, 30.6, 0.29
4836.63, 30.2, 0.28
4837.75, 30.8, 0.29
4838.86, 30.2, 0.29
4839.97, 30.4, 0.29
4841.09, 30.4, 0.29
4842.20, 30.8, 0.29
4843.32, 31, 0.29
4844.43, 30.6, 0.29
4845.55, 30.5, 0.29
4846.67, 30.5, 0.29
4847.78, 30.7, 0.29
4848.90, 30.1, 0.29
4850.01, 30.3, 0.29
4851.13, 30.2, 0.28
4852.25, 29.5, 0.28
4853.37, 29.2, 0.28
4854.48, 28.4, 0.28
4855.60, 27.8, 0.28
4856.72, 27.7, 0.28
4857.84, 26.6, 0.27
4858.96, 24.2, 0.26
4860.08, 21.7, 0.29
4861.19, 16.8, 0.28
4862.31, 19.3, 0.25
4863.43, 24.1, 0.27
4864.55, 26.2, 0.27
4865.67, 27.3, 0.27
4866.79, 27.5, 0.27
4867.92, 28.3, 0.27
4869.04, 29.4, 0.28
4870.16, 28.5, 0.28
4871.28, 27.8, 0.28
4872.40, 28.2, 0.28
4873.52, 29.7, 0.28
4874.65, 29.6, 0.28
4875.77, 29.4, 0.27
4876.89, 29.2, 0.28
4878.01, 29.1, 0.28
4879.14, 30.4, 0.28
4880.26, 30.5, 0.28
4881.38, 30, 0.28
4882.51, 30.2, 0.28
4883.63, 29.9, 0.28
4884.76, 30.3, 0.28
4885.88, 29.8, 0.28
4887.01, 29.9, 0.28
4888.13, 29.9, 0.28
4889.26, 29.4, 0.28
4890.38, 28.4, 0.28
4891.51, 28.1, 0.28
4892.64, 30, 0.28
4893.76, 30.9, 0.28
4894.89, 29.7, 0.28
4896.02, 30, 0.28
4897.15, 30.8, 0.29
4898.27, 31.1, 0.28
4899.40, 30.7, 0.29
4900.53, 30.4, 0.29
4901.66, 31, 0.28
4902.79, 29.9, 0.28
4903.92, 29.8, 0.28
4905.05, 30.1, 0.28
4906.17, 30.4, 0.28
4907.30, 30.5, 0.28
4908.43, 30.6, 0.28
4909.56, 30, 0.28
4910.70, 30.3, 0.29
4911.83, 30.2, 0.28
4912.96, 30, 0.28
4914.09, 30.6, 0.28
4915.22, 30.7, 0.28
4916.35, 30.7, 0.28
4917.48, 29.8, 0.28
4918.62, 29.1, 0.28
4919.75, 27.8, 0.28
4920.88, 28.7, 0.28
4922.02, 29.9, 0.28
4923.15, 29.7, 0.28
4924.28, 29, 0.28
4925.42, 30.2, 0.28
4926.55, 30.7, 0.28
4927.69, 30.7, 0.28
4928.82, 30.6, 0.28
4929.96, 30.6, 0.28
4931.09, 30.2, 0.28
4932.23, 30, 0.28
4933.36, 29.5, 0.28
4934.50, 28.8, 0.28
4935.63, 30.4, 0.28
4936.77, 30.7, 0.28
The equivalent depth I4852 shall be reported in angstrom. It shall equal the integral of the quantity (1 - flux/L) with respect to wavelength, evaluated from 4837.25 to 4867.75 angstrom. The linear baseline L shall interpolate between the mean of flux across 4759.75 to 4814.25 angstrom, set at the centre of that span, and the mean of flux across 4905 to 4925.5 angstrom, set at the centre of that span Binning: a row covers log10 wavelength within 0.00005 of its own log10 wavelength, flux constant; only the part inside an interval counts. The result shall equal 2.4 angstrom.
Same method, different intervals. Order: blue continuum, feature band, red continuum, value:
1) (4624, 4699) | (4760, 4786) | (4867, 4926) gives -0.3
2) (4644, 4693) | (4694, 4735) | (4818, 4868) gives -0.8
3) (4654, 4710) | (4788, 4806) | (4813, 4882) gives -0.5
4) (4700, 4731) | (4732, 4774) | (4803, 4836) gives 0.0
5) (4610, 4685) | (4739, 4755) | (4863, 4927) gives -0.3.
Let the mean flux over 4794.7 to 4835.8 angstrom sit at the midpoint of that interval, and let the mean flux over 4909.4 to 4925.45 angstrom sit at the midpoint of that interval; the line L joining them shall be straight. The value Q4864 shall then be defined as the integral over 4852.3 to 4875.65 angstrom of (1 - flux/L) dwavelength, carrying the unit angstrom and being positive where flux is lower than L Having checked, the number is 2.8 angstrom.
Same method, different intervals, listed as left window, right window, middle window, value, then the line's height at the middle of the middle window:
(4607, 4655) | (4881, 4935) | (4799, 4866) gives 1.99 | 30.3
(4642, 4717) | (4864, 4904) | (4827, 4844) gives -0.41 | 29.8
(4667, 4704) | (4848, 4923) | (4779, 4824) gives -1.16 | 29.8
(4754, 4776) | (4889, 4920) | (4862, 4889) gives 1.42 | 30.2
